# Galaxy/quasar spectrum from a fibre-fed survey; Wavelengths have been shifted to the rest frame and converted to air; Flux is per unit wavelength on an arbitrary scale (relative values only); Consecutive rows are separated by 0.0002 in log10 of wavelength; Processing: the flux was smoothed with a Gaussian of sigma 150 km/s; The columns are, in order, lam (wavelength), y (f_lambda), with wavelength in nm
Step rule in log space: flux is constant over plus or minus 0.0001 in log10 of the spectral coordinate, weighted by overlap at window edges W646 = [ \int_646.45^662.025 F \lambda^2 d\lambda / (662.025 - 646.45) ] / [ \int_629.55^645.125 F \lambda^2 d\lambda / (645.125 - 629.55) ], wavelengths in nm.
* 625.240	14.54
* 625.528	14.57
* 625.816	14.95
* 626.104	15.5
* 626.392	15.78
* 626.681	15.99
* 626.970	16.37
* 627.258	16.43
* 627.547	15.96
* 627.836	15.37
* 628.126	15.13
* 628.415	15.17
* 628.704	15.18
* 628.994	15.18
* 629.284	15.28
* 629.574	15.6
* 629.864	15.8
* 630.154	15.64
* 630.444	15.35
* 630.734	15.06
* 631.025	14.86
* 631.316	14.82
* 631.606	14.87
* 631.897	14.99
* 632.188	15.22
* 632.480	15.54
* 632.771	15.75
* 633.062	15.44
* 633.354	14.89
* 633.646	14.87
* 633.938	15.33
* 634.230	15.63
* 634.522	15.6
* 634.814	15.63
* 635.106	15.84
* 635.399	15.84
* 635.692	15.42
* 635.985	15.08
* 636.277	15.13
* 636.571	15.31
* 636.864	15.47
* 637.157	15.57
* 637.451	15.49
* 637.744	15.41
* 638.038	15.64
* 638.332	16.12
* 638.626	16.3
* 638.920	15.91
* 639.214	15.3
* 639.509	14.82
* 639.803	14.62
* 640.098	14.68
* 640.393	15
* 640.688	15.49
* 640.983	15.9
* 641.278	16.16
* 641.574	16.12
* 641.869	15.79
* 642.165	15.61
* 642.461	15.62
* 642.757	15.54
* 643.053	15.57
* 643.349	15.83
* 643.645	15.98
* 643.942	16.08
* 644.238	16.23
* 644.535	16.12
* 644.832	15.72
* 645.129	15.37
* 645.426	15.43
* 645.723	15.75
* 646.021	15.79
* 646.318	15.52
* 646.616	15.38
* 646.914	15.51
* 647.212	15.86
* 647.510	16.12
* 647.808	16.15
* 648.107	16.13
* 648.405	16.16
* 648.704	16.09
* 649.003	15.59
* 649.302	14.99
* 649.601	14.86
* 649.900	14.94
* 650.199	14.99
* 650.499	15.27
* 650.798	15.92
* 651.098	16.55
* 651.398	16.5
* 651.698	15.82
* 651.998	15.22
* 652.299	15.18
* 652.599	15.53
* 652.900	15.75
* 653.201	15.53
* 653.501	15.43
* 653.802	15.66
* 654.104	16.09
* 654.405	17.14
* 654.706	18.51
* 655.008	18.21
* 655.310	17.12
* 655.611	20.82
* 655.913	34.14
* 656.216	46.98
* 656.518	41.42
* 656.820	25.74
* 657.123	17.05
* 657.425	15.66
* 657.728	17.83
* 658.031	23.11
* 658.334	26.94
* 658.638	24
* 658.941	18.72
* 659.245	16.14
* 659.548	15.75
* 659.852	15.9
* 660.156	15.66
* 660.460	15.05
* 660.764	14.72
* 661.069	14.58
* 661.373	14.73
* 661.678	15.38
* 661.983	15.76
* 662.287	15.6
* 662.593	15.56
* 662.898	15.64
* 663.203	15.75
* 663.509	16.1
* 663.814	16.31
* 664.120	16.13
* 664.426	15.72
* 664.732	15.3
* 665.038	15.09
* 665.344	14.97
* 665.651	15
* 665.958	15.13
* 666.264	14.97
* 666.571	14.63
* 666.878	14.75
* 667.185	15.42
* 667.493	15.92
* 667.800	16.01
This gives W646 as 1.2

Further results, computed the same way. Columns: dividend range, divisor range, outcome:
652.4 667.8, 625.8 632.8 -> 1.29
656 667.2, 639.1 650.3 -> 1.23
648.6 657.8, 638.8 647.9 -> 1.25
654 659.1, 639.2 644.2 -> 1.59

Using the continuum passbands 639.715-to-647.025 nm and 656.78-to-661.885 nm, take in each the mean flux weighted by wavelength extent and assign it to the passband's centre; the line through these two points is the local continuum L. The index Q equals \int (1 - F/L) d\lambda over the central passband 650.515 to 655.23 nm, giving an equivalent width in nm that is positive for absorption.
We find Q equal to 0.21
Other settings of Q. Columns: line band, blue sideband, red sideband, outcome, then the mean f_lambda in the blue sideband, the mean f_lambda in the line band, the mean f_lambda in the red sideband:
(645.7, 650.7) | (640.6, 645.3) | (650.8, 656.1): 0.353 nm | 15.8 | 15.6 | 17.8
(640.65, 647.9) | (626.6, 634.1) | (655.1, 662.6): 0.870 nm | 15.4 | 15.8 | 20.6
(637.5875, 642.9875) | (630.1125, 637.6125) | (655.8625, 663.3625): 0.313 nm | 15.3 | 15.6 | 20.1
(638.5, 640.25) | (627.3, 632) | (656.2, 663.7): 0.132 nm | 15.3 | 15.3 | 19.1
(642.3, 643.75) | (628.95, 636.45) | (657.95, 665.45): 0.011 nm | 15.3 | 15.7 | 16.7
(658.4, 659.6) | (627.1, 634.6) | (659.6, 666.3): -0.317 nm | 15.3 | 19.5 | 15.4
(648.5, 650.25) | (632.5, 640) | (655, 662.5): 0.304 nm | 15.5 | 15.3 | 20.7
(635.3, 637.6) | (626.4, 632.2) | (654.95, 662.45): 0.179 nm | 15.4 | 15.4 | 20.7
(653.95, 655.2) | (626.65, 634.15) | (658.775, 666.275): -0.154 nm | 15.4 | 17.5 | 15.6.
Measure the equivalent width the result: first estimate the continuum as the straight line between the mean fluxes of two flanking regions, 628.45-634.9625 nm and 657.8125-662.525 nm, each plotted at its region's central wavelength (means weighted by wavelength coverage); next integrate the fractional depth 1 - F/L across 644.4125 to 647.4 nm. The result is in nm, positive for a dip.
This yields 0.13 nm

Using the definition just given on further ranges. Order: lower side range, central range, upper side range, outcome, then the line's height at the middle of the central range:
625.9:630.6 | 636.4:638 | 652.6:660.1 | 0.17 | 17.3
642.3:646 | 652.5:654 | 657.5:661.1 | 0.14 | 17.3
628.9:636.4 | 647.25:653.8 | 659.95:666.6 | -0.13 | 15.4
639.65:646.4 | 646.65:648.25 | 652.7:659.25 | 0.17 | 17.8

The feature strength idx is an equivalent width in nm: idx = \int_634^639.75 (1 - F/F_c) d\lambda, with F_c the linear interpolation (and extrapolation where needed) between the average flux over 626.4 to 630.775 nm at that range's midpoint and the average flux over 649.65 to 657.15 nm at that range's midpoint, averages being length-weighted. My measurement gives 0.48 nm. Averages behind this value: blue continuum 15.6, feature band 15.5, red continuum 19.7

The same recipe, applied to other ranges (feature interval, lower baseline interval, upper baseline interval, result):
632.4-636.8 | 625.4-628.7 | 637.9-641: 0.01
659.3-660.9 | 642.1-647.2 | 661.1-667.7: 0.00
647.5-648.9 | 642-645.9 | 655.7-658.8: 0.24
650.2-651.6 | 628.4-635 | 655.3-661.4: 0.28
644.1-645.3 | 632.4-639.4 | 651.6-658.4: 0.14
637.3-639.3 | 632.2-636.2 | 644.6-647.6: -0.03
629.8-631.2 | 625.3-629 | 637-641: 0.02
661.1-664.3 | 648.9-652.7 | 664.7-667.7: -0.09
